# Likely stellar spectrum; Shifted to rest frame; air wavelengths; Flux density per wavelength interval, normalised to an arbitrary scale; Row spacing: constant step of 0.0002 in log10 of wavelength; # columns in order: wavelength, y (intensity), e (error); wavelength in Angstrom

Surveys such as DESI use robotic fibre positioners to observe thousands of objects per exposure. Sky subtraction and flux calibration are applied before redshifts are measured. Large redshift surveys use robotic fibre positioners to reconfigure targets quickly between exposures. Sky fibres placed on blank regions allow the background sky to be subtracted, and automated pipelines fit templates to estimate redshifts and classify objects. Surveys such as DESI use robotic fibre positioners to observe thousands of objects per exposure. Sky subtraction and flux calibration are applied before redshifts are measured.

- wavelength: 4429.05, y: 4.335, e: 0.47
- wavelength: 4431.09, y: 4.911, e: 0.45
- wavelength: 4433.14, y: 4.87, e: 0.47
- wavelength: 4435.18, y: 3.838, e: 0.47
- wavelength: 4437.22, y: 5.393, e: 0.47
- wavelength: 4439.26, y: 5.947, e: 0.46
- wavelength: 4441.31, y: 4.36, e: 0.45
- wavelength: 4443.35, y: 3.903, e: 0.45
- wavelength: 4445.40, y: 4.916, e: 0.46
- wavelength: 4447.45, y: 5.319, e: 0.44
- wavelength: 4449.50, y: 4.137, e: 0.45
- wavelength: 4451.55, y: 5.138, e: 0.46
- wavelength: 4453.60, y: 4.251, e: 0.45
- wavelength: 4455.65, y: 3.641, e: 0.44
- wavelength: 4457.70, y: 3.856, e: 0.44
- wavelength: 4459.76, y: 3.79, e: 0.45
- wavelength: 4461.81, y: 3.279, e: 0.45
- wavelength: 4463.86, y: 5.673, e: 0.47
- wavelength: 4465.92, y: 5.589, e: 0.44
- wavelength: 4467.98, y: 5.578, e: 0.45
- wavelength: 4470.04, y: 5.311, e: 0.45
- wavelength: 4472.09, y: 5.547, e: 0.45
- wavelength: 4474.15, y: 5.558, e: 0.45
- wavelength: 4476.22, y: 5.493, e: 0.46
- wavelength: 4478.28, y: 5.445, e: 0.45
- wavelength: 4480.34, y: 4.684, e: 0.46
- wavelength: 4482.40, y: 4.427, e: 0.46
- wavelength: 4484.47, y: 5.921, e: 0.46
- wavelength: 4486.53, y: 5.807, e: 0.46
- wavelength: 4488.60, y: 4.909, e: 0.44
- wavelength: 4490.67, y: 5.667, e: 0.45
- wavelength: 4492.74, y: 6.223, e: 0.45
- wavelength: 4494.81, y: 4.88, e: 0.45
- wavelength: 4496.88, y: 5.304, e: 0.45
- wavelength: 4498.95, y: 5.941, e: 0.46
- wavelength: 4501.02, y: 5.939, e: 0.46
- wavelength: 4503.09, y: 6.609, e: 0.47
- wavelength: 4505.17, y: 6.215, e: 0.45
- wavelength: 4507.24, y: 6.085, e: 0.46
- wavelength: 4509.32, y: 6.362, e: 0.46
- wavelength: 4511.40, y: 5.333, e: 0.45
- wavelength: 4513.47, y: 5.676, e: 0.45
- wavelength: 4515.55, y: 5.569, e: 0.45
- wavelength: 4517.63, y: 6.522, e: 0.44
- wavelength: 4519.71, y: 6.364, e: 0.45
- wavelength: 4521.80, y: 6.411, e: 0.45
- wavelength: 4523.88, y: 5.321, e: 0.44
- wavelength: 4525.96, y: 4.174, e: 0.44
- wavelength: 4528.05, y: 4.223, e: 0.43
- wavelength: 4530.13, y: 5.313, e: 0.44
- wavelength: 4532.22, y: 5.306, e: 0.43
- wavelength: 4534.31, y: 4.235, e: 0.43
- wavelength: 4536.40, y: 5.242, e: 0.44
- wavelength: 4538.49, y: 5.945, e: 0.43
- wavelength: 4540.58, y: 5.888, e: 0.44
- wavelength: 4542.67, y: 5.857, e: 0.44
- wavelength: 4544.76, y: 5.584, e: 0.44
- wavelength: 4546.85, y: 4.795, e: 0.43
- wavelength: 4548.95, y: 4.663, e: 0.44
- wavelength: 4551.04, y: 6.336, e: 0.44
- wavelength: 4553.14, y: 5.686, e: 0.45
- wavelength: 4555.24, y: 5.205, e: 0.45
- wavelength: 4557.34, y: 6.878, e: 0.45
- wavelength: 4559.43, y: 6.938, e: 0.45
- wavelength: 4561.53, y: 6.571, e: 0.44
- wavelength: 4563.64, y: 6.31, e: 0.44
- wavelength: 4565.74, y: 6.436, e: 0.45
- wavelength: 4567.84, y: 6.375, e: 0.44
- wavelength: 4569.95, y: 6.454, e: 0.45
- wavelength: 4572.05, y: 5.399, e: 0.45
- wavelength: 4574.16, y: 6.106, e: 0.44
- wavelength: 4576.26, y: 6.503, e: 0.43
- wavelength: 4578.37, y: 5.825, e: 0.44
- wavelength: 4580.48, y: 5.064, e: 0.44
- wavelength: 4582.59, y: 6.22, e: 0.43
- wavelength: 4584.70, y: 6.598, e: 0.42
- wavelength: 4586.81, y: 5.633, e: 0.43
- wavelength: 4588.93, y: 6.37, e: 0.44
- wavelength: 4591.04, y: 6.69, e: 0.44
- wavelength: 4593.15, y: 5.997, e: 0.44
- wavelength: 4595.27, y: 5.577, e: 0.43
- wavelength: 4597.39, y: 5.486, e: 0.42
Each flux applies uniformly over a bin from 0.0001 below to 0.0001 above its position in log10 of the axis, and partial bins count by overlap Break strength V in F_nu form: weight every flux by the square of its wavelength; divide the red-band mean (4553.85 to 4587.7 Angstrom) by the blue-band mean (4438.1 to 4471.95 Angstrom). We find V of 1.38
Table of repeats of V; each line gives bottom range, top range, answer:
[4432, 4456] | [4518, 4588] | 1.30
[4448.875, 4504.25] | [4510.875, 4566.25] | 1.13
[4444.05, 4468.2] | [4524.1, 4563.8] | 1.26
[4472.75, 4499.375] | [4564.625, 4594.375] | 1.18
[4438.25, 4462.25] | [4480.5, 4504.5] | 1.29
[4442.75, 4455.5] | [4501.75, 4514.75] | 1.36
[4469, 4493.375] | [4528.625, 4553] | 1.02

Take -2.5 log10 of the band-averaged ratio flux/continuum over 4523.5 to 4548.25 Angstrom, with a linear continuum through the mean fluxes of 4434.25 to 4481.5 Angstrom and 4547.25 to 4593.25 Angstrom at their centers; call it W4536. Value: 0.11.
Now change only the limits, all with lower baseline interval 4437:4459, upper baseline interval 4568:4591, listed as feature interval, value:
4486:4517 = -0.117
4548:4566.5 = -0.055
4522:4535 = 0.126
